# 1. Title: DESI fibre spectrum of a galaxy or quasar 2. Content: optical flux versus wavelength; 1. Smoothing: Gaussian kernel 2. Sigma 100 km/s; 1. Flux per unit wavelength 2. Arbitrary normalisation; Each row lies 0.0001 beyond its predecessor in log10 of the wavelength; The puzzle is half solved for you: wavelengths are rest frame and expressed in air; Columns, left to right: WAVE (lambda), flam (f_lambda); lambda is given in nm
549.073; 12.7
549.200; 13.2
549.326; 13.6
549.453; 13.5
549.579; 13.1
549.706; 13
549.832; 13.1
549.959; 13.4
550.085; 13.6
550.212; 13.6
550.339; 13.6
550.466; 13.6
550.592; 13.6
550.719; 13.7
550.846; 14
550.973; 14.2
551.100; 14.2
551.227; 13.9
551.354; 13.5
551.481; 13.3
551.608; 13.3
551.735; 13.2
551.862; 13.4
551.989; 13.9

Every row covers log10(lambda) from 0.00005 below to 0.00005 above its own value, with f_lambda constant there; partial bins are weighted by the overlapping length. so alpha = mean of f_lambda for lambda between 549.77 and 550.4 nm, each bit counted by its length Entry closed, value 13.5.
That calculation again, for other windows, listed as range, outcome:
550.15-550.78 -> 13.6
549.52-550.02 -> 13.1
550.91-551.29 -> 14.1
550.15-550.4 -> 13.6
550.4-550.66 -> 13.6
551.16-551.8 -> 13.4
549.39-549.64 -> 13.3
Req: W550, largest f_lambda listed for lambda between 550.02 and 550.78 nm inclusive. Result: 13.7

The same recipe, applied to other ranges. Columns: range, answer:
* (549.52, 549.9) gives 13.1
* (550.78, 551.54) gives 14.2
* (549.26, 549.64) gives 13.6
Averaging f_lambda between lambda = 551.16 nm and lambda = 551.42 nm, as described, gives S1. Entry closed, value 13.7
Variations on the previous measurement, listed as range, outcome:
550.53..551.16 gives 13.9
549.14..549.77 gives 13.3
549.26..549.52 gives 13.6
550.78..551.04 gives 14.1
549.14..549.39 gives 13.4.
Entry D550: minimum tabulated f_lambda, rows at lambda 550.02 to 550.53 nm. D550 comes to 13.6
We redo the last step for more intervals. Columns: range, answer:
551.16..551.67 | 13.3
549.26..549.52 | 13.5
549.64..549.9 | 13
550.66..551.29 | 13.7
